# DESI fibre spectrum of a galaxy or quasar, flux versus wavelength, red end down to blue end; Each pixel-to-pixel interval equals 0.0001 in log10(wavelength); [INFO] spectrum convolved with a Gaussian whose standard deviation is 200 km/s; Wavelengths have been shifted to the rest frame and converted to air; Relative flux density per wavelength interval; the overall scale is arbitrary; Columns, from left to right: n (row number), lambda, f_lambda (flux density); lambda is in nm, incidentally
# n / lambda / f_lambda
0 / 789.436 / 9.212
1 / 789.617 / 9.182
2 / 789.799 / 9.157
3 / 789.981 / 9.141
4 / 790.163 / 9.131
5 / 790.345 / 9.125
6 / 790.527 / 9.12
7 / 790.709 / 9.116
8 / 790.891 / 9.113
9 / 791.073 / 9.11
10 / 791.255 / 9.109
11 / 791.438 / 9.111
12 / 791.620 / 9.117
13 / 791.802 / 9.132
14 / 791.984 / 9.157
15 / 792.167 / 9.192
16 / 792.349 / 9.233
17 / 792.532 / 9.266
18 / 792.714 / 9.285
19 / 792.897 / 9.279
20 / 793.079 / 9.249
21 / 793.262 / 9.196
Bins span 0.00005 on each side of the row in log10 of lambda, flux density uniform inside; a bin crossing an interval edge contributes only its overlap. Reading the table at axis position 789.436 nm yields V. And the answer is 9.212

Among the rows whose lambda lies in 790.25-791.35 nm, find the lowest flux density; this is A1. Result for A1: 9.109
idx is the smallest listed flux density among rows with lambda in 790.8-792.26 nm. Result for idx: 9.109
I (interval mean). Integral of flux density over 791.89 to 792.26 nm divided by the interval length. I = 9.18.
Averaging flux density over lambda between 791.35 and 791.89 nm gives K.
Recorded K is 9.13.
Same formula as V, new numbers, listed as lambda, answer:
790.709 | 9.116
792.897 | 9.279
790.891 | 9.113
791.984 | 9.157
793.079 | 9.249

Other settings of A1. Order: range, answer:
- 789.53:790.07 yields 9.141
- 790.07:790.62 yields 9.12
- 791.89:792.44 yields 9.157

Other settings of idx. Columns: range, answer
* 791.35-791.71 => 9.111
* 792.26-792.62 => 9.233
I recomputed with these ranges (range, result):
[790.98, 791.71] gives 9.11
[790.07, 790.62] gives 9.12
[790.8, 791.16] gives 9.12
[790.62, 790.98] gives 9.12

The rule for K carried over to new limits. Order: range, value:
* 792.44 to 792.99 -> 9.28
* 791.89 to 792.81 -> 9.22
